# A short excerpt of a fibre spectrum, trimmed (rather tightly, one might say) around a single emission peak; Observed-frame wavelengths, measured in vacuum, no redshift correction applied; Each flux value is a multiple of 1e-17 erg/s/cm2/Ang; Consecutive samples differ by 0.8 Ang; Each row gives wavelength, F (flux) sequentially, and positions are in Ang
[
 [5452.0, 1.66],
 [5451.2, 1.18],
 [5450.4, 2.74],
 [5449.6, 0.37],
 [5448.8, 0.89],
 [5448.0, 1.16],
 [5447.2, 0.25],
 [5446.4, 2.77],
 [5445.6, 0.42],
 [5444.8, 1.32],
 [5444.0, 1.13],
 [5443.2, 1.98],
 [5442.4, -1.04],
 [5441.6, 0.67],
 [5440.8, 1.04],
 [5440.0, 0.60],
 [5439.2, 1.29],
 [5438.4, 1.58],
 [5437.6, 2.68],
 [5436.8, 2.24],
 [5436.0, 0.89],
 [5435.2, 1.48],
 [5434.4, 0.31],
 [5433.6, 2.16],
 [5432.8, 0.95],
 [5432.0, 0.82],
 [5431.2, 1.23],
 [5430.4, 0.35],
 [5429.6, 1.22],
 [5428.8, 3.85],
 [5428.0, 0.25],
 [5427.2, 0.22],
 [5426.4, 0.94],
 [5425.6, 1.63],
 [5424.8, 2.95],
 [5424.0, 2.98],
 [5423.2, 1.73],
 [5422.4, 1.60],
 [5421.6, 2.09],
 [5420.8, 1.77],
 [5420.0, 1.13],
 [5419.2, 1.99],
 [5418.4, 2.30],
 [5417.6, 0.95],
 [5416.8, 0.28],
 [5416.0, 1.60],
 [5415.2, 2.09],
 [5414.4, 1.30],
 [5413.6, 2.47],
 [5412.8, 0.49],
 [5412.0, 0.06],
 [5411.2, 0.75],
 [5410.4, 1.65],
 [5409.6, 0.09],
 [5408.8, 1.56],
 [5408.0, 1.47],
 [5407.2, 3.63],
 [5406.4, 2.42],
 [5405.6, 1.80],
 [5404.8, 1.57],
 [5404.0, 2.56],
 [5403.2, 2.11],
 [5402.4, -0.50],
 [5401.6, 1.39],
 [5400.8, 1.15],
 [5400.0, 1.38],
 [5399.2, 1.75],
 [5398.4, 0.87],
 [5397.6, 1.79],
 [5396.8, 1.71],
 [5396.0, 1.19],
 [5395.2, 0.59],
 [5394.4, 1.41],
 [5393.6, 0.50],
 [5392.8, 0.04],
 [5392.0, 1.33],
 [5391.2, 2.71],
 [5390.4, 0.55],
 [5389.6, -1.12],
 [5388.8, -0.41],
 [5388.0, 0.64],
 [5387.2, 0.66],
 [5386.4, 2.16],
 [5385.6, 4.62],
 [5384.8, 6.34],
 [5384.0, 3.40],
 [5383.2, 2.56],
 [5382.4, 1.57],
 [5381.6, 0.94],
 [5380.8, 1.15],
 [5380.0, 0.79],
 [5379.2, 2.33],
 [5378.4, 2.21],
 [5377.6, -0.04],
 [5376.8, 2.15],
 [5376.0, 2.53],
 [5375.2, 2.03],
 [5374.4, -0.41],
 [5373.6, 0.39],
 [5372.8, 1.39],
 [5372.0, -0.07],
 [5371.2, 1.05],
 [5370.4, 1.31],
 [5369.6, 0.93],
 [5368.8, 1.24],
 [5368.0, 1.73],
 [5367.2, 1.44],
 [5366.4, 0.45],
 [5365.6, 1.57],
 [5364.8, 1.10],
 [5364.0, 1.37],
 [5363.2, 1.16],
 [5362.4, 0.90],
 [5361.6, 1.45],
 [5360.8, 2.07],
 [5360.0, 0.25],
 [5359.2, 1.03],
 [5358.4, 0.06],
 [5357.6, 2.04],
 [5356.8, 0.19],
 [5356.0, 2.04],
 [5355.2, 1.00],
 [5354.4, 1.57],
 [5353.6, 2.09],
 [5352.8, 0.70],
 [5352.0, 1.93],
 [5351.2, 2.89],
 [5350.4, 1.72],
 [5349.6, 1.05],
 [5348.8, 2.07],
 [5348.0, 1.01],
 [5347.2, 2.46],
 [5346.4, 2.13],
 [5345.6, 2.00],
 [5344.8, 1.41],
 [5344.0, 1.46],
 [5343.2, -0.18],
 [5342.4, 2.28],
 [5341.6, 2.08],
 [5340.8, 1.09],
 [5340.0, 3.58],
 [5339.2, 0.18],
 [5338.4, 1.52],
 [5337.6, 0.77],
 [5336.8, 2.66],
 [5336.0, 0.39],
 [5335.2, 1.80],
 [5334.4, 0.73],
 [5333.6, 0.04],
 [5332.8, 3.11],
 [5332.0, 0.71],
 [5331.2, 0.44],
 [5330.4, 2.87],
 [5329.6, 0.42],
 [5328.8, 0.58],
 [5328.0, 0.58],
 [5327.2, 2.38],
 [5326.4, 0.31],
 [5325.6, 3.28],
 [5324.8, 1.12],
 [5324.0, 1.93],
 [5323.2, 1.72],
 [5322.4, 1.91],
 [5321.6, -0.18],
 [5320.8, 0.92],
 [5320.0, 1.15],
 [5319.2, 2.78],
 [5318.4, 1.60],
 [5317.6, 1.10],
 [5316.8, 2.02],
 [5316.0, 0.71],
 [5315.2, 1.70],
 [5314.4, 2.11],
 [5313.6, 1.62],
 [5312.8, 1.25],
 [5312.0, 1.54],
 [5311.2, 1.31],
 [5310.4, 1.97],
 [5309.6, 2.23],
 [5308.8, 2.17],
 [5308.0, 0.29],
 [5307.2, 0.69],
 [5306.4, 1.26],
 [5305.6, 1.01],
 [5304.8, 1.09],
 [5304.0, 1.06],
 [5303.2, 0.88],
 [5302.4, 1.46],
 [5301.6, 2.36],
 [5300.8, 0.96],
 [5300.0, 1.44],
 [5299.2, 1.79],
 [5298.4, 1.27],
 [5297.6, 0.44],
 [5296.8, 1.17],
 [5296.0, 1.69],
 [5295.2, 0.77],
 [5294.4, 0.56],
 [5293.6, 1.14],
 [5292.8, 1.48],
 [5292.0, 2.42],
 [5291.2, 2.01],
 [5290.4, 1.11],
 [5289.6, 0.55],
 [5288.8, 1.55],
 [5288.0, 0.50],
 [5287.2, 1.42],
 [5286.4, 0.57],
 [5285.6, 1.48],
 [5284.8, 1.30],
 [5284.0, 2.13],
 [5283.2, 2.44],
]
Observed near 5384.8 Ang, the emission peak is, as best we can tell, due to H-beta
